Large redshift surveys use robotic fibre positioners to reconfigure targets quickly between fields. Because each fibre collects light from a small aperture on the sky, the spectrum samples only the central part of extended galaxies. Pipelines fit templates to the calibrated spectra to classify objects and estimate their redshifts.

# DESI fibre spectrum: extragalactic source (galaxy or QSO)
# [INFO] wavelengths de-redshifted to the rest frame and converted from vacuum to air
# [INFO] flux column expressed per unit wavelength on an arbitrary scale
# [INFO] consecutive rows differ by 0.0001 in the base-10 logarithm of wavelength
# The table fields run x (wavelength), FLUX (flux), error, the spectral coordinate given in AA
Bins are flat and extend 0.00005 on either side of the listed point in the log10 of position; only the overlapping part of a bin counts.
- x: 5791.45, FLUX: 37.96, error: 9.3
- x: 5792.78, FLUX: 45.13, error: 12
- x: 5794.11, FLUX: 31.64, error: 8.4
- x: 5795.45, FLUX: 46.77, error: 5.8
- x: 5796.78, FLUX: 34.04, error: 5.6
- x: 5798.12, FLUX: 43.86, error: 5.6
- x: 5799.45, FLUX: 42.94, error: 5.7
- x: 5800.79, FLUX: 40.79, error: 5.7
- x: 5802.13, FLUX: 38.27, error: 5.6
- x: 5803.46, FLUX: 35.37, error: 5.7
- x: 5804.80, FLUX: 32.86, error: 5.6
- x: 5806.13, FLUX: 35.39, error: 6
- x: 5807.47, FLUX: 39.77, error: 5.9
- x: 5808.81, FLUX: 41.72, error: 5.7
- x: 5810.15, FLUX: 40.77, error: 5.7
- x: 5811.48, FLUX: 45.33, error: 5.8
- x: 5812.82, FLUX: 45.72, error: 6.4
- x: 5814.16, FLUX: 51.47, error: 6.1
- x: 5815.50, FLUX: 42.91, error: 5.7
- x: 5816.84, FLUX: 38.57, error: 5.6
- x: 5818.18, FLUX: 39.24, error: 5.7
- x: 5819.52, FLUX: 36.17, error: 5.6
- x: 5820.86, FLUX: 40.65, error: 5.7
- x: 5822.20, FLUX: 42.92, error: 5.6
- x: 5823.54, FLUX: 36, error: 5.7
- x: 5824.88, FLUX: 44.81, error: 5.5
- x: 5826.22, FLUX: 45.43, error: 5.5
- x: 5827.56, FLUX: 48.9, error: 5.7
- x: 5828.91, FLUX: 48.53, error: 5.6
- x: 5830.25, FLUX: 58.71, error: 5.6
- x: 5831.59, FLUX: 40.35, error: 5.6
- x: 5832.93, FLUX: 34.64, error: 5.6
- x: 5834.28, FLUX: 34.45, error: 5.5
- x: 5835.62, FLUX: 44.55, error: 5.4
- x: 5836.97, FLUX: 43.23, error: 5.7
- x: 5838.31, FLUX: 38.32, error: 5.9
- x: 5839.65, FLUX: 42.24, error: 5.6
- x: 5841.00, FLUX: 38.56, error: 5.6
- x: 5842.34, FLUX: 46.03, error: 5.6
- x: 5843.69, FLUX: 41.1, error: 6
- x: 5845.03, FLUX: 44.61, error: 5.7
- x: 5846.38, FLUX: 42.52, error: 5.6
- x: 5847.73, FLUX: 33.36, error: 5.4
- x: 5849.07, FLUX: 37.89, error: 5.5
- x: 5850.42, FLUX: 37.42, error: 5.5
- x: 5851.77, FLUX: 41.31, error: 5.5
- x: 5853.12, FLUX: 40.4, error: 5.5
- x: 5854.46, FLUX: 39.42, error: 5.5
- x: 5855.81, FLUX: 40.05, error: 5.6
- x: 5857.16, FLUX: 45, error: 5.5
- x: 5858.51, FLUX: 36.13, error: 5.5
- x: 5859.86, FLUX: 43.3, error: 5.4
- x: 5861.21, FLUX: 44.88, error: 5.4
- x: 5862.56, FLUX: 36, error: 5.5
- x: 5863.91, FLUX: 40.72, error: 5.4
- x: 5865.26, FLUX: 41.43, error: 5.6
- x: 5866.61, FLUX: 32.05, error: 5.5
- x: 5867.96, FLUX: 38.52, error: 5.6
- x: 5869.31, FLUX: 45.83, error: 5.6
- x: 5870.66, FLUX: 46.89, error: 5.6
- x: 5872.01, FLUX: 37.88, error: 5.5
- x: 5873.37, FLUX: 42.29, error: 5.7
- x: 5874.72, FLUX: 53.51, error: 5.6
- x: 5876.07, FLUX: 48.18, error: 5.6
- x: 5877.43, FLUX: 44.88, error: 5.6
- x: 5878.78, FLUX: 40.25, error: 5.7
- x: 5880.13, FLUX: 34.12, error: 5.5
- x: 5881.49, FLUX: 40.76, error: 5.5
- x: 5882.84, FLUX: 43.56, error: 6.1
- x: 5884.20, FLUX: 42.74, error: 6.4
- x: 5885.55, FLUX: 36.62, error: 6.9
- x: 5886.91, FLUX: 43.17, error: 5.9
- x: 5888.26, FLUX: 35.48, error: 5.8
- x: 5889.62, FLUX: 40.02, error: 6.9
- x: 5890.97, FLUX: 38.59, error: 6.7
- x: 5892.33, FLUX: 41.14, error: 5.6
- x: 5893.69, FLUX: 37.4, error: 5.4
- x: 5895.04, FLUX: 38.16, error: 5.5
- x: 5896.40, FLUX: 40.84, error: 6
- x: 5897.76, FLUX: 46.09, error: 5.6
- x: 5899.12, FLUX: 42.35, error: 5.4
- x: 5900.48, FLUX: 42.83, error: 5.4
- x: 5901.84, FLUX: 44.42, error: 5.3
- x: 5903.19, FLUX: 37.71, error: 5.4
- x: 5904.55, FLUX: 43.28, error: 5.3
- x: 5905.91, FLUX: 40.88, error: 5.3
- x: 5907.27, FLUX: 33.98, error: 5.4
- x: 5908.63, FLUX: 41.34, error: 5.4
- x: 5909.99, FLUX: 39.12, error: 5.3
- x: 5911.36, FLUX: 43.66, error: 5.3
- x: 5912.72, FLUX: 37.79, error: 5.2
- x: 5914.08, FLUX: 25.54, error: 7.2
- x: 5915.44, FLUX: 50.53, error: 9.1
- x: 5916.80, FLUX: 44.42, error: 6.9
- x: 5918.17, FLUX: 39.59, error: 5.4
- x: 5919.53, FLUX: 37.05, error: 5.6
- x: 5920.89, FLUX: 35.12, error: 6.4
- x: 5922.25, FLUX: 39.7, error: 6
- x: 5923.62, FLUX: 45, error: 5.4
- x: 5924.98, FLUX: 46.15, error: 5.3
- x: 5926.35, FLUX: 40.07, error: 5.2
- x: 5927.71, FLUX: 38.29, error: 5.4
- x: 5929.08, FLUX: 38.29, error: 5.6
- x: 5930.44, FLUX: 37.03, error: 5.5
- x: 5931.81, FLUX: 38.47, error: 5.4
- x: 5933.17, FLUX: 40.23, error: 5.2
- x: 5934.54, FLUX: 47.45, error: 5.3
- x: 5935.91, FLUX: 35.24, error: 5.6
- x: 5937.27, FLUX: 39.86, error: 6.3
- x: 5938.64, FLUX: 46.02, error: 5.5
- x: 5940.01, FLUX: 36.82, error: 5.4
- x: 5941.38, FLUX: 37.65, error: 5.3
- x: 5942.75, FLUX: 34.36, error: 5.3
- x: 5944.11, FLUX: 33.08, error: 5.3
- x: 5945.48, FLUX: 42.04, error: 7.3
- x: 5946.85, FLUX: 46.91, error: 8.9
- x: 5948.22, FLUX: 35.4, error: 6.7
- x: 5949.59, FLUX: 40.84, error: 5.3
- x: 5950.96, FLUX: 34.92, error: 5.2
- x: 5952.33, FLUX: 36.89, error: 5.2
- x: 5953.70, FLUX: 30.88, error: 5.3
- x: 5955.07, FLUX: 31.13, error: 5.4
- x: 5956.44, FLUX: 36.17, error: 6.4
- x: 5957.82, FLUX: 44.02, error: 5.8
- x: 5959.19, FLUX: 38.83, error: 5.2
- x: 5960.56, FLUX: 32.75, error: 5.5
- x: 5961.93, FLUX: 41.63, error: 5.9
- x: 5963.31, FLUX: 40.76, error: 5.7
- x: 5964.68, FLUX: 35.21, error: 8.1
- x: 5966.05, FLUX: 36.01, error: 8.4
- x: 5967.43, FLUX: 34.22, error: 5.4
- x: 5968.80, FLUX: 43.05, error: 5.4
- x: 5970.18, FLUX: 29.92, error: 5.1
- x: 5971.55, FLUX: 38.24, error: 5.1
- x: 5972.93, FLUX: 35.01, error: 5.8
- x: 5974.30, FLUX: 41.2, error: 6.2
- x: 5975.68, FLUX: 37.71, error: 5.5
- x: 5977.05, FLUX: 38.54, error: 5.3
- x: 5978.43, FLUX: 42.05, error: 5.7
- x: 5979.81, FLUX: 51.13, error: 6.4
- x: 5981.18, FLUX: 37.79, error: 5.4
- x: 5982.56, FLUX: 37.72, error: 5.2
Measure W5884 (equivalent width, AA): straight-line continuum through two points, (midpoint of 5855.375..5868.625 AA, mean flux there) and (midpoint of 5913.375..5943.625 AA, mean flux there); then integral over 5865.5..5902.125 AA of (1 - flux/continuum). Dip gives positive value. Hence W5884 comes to -1.5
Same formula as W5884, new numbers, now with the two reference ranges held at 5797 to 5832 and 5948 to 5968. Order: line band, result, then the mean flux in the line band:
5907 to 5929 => -1.0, 39.9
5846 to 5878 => -0.7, 41.2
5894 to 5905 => -0.8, 41.8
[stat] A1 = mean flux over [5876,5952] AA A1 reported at 40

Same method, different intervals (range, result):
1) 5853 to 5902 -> 41.2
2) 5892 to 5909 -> 40.8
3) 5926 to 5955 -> 38.4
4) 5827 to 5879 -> 41.9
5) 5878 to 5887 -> 40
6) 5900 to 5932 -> 40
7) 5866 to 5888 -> 41.9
